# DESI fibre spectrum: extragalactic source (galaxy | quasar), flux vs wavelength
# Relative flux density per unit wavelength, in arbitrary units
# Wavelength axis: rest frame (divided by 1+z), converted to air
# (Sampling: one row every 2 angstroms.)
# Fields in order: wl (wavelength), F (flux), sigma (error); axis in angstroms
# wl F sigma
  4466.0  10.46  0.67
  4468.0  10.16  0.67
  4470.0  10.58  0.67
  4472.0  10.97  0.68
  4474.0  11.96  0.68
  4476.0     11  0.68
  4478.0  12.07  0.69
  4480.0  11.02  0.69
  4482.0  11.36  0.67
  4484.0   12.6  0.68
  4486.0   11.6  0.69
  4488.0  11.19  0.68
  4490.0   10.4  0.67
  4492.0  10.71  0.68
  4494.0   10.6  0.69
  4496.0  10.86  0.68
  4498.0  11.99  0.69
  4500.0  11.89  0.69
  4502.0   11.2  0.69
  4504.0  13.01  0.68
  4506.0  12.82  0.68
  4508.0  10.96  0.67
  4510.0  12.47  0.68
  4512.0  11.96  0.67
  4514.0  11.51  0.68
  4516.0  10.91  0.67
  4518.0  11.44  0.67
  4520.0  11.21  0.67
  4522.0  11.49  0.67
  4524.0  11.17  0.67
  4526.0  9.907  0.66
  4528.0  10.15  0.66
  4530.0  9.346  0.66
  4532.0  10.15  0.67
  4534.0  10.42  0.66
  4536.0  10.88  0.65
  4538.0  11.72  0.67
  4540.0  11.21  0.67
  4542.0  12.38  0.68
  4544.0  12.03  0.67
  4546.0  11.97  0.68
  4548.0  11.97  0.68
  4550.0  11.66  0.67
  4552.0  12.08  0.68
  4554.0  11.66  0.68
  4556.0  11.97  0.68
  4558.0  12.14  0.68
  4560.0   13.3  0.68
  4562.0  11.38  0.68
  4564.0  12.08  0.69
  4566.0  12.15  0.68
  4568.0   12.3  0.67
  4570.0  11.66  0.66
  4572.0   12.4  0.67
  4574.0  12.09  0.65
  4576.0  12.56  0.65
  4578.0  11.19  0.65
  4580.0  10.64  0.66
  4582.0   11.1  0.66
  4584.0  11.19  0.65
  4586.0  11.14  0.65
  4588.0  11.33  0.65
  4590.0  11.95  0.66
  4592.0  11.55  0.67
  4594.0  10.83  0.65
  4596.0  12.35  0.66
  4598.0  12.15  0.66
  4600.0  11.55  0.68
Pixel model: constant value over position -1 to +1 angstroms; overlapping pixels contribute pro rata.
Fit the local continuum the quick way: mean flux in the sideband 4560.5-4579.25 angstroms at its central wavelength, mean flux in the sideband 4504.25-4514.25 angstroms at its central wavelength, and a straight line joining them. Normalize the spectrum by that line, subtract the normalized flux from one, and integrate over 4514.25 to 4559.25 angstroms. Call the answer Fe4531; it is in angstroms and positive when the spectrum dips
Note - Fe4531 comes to 2.8 angstroms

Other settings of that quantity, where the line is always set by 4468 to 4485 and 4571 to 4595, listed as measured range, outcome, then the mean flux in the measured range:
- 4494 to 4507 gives -0.5 angstroms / 11.9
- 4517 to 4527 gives 0.3 angstroms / 11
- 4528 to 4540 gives 1.0 angstroms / 10.5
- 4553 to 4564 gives -0.6 angstroms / 12.1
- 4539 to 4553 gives -0.5 angstroms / 11.9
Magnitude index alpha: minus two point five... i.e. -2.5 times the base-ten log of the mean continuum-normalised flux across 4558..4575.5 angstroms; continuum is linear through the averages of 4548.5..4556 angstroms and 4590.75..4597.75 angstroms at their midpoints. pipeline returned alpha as -0.04 mag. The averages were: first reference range 11.8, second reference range 11.7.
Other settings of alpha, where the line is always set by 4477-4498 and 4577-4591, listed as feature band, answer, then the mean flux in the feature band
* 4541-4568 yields -0.08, 12.1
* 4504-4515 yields -0.07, 12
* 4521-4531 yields 0.08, 10.4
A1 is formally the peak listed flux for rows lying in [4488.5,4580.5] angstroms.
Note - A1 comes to 13.3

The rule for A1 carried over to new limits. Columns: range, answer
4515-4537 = 11.49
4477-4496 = 12.6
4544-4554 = 12.08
